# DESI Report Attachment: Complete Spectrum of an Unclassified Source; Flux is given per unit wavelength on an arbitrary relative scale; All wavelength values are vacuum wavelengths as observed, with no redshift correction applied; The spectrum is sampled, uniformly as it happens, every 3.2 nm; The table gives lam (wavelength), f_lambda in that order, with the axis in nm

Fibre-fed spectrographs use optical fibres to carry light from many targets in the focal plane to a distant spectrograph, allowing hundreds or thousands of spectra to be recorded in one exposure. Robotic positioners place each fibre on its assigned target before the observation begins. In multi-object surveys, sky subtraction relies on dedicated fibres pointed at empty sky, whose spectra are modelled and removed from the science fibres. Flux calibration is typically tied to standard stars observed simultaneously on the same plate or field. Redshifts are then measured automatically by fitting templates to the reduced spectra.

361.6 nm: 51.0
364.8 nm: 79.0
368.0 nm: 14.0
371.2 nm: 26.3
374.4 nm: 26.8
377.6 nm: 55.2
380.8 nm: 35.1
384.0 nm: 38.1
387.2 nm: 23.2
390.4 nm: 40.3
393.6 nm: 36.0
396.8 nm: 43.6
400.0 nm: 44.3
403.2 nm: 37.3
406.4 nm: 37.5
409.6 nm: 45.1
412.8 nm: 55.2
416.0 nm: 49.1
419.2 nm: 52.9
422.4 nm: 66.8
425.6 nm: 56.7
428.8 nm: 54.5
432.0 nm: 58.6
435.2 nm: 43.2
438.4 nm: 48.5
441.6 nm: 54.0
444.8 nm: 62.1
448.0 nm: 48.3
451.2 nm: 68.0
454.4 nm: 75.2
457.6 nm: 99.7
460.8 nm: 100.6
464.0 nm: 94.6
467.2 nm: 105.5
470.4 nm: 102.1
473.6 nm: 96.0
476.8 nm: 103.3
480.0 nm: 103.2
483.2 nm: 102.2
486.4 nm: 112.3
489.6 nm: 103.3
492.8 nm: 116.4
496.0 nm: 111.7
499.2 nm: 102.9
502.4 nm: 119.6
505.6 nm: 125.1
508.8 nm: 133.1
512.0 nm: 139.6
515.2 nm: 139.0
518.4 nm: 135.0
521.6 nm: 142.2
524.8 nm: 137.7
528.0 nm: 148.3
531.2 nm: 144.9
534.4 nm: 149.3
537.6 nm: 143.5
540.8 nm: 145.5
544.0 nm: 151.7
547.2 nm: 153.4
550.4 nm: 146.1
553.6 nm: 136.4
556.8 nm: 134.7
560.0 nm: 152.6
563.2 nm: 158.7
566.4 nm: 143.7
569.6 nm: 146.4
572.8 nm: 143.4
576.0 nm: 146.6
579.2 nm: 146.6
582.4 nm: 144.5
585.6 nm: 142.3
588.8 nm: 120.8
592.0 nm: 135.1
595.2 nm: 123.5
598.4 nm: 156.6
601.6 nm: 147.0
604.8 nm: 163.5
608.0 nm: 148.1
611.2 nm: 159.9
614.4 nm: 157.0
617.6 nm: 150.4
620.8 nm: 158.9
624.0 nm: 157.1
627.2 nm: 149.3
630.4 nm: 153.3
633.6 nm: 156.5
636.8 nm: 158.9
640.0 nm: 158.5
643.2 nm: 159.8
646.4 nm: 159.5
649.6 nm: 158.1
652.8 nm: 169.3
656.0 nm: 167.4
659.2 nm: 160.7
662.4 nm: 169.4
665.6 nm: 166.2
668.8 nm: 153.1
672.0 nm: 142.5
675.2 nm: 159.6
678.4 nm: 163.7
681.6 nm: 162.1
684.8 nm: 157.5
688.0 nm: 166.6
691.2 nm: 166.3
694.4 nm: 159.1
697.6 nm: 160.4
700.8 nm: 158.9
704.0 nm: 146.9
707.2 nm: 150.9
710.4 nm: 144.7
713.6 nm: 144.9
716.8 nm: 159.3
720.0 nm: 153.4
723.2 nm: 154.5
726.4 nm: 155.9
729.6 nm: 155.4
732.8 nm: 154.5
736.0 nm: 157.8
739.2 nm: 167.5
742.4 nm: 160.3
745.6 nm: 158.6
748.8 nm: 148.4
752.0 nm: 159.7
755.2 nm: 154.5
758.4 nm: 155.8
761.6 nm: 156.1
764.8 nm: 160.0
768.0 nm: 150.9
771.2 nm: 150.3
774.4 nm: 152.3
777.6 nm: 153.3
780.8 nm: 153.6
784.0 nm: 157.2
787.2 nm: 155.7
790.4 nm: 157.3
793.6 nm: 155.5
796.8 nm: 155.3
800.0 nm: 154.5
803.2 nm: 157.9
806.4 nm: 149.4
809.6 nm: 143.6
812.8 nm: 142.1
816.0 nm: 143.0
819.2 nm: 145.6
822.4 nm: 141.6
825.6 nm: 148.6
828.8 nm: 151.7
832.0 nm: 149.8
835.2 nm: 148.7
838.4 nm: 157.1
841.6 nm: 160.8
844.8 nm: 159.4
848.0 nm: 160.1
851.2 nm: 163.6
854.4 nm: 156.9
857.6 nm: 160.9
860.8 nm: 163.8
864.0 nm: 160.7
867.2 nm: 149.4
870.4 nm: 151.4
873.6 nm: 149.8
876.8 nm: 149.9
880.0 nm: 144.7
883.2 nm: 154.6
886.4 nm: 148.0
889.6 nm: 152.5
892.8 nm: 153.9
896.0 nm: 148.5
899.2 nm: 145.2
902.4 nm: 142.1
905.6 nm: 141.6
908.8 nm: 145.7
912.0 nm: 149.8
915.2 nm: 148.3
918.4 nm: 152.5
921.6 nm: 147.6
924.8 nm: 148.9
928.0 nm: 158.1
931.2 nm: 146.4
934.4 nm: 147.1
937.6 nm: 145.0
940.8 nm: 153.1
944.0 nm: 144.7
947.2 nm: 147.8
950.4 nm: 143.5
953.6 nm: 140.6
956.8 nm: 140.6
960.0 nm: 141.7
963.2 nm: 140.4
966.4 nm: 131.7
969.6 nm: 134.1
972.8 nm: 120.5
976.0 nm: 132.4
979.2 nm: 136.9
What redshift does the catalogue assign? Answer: 0.140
